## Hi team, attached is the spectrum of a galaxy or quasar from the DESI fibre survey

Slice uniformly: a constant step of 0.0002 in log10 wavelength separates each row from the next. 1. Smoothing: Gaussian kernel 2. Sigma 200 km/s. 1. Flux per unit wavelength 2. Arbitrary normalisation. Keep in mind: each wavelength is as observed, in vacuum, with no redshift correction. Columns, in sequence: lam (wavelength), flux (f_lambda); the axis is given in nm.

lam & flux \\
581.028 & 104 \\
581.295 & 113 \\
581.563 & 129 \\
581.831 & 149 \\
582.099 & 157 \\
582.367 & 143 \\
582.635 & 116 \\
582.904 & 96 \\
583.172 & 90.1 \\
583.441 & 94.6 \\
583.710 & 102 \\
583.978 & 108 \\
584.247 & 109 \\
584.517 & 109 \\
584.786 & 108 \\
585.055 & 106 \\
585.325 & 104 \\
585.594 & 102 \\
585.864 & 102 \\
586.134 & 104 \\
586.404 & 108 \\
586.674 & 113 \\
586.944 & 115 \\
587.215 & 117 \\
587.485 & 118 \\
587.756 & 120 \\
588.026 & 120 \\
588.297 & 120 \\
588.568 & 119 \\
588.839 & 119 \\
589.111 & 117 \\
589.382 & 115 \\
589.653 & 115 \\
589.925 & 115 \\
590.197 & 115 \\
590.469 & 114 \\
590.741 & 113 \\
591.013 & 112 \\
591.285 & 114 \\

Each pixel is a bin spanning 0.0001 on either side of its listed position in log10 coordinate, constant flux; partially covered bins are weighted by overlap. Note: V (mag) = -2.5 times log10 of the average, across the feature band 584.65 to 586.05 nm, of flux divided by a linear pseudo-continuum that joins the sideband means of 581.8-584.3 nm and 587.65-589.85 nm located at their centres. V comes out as 0.12 mag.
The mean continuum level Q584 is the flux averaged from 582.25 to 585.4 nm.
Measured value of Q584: 107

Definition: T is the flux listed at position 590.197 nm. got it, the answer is 115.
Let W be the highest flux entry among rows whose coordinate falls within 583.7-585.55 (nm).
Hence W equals 109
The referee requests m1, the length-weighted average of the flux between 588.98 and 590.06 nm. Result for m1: 116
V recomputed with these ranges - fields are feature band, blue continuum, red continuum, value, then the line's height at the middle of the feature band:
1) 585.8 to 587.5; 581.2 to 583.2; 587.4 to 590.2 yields 0.09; 120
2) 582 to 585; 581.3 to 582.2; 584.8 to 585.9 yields 0.10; 123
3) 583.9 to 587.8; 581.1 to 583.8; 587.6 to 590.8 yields 0.08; 118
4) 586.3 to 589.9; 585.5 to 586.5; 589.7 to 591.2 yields -0.08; 109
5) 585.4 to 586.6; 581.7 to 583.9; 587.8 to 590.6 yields 0.13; 118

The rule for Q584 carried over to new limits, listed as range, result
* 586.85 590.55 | 117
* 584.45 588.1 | 110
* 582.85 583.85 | 95.8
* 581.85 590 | 113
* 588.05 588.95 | 119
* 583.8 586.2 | 106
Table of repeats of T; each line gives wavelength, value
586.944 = 115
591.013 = 112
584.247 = 109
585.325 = 104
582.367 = 143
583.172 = 90.1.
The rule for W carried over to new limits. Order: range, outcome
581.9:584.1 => 157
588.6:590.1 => 119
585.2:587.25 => 117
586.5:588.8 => 120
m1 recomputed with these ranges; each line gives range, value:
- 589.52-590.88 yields 114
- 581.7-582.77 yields 141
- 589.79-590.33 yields 115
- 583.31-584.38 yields 103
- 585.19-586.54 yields 104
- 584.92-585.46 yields 105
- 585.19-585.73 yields 103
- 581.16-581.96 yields 130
